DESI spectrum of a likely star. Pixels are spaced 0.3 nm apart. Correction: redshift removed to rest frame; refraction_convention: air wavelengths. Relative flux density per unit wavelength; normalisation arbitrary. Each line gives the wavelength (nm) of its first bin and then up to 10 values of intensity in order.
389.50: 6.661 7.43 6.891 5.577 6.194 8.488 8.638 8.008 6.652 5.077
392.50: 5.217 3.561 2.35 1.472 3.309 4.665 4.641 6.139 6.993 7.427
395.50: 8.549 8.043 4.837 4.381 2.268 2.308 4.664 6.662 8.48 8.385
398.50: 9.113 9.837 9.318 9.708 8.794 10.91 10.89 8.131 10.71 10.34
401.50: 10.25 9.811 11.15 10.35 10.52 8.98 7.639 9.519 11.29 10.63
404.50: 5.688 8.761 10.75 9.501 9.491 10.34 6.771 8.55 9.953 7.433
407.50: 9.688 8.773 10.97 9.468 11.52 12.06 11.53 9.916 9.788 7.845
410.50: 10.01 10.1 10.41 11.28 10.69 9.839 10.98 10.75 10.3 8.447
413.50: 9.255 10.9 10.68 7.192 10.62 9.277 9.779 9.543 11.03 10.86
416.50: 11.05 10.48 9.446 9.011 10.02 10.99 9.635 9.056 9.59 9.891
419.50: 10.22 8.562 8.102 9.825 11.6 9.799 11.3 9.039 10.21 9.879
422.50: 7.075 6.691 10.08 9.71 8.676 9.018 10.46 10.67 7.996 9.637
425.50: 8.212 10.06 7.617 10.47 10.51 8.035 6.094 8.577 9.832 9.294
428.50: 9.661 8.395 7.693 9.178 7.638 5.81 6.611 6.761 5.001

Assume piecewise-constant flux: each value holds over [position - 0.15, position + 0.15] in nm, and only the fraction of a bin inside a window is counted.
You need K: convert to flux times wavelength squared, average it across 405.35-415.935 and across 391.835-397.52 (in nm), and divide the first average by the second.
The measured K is 2.19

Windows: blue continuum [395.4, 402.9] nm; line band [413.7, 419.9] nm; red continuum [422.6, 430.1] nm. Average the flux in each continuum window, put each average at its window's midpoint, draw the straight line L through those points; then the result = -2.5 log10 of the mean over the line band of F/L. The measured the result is -0.15 mag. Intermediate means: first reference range 8.34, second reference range 8.81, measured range 9.9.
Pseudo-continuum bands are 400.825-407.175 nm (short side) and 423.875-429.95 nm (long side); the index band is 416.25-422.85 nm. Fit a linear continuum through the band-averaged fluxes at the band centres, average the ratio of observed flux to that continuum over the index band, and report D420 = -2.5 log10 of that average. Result -0.07 mag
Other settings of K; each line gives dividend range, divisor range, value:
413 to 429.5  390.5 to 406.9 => 1.36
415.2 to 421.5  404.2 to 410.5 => 1.11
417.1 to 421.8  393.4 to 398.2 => 1.99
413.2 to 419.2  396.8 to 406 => 1.17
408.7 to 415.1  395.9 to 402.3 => 1.32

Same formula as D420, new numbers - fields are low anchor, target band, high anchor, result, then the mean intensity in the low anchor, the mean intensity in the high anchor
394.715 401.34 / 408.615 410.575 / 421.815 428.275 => -0.24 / 7.75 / 9.02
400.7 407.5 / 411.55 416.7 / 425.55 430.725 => -0.12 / 9.47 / 8.37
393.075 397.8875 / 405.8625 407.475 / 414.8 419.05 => -0.14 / 5.09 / 9.99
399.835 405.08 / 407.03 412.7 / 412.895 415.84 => -0.05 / 9.76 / 9.61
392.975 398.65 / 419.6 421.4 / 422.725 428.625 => -0.16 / 5.52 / 9.09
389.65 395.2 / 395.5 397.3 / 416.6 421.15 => 0.30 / 5.68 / 9.76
